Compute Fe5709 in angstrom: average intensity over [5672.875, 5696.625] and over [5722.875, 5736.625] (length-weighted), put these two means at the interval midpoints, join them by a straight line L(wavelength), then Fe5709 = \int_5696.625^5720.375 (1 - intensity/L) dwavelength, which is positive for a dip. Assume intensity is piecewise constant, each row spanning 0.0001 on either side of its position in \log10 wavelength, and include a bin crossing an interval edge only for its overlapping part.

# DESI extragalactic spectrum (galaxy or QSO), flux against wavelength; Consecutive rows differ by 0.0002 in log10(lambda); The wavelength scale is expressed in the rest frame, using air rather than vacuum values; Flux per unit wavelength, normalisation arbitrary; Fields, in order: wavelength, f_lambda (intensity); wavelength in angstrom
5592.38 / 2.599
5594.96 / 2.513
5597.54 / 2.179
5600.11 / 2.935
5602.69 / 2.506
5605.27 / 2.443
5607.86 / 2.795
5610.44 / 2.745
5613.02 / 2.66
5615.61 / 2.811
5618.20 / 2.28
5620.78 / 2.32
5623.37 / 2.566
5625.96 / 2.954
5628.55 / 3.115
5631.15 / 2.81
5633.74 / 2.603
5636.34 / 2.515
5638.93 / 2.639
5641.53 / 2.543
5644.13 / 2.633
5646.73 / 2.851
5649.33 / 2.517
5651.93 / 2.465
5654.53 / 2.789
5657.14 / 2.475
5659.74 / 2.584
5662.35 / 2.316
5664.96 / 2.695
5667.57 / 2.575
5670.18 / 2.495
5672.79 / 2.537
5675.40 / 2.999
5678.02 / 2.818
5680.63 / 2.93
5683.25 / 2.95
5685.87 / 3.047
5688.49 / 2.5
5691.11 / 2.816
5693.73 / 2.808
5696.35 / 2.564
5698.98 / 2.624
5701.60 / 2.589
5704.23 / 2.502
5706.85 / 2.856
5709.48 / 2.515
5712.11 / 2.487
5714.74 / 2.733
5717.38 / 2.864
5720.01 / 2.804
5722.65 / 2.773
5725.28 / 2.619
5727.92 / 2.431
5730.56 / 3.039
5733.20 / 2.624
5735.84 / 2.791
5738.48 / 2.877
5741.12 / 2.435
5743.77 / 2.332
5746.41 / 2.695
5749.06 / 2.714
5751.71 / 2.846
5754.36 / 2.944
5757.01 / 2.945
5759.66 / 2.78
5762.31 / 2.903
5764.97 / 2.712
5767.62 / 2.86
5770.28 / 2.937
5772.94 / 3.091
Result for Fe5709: 0.9 angstrom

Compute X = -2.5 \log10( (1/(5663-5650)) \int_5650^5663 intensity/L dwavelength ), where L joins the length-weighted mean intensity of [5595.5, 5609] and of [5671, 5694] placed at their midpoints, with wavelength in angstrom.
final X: 0.08 mag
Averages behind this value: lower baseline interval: 2.57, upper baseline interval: 2.82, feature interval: 2.54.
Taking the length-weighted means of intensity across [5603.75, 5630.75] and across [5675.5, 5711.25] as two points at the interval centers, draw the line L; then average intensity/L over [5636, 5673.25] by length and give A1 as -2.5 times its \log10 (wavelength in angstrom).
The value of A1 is 0.05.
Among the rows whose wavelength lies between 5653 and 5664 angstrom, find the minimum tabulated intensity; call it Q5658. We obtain 2.316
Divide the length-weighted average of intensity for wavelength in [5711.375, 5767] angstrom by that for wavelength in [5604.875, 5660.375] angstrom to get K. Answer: 1.0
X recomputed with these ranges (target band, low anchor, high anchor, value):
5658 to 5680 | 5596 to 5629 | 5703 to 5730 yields 0.01 mag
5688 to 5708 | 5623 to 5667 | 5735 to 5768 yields 0.02 mag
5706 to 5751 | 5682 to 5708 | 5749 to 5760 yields 0.05 mag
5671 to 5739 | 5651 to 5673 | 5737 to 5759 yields -0.04 mag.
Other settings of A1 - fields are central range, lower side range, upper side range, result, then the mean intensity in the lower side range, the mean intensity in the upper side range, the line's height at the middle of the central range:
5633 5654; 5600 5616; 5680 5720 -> 0.04 mag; 2.67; 2.72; 2.69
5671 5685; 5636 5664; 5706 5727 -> -0.08 mag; 2.58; 2.7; 2.63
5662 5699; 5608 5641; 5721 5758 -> -0.01 mag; 2.67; 2.72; 2.69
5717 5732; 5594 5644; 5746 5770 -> 0.01 mag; 2.63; 2.83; 2.78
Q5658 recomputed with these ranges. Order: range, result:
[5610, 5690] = 2.28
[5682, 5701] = 2.5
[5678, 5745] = 2.332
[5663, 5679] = 2.495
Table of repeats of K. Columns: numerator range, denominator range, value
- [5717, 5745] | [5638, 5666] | 1.04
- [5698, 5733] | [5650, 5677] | 1.03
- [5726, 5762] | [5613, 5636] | 1.02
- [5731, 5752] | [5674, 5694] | 0.93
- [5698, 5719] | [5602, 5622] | 1.03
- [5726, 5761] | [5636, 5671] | 1.06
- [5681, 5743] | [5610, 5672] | 1.03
